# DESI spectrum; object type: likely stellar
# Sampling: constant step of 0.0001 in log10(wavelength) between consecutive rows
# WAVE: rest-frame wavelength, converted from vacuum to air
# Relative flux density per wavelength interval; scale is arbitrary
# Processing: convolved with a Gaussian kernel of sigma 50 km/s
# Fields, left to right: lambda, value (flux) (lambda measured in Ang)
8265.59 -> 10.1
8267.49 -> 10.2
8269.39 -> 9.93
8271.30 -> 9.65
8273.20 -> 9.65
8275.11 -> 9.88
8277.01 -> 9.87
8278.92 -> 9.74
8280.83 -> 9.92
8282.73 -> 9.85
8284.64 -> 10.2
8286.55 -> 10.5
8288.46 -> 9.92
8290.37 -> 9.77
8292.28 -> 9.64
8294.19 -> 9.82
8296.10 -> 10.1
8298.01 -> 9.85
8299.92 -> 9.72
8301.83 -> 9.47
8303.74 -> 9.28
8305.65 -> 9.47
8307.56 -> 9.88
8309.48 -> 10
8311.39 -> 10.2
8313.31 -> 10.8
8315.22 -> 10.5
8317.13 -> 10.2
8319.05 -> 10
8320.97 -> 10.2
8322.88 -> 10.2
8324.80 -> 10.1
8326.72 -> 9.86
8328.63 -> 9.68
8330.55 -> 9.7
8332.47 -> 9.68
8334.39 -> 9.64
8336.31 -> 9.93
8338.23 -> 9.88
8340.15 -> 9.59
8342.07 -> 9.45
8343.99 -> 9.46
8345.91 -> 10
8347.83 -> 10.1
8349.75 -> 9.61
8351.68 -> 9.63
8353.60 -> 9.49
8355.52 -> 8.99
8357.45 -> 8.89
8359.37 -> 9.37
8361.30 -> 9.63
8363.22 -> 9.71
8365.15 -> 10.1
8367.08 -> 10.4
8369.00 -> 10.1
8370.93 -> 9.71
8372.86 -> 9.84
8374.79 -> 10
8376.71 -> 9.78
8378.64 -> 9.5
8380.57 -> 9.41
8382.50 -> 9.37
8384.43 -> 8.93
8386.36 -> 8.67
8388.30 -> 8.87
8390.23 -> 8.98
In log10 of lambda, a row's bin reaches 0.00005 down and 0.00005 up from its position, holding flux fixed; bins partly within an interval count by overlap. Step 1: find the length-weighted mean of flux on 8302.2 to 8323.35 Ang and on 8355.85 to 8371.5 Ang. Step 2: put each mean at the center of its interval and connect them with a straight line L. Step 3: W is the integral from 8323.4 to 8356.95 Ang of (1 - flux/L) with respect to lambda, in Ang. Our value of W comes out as 0.6 Ang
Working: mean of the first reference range 10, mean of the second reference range 9.71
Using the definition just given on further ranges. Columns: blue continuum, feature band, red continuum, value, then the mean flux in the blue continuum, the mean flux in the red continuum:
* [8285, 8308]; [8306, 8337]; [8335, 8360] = -1.1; 9.79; 9.57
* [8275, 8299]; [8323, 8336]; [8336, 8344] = -0.1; 9.93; 9.67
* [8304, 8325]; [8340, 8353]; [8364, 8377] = 0.5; 10.1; 10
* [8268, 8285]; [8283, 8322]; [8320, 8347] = -0.6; 9.85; 9.81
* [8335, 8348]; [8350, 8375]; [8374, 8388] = -0.4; 9.75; 9.35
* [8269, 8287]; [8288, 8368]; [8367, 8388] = -0.7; 9.9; 9.55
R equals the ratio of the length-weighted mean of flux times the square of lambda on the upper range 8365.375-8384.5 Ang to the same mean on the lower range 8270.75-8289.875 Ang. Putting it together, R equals 1.01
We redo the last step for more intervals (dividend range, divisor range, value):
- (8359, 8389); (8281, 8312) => 0.99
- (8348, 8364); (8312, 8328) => 0.93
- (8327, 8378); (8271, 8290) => 1.00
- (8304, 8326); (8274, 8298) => 1.03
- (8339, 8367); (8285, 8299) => 0.98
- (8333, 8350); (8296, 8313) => 1.00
